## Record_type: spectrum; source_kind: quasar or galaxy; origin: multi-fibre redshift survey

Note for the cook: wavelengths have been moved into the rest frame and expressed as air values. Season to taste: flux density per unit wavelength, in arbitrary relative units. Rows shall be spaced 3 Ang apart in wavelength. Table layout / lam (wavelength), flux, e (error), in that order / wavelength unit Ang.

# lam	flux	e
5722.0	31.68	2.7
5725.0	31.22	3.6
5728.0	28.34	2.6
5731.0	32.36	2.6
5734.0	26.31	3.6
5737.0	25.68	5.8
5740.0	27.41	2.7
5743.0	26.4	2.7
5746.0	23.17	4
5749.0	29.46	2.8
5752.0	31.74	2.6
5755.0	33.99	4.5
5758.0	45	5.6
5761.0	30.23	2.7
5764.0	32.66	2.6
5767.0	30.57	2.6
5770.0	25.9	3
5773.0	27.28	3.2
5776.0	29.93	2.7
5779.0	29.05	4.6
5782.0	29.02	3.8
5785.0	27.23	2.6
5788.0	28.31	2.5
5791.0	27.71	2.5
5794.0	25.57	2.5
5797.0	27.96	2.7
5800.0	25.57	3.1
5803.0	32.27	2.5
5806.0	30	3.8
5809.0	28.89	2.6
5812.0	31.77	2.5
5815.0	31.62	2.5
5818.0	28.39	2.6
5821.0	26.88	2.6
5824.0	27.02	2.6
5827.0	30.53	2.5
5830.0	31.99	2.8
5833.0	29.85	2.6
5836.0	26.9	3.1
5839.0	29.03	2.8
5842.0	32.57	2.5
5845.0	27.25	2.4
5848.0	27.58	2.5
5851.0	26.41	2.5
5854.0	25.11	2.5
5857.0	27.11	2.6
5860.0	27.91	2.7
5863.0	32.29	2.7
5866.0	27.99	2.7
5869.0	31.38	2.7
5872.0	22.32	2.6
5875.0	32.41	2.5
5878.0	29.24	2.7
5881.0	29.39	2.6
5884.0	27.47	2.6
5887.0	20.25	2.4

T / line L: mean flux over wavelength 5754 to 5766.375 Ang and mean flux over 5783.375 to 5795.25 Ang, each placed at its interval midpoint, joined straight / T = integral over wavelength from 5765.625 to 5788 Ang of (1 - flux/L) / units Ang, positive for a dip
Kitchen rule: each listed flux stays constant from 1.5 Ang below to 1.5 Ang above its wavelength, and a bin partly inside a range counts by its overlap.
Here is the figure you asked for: 1.6 Ang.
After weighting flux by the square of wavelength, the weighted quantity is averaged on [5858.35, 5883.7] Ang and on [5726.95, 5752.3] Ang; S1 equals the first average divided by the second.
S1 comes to 1.10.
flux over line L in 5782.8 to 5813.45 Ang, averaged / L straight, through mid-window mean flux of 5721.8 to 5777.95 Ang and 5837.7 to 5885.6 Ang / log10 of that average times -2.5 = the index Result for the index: 0.03 mag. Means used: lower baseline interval 29.9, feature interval 28.5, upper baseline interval 28.4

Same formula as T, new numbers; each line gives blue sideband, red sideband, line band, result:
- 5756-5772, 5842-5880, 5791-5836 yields 2.06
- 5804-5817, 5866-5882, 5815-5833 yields 0.55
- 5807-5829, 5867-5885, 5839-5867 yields 0.66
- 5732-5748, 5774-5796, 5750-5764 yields -4.11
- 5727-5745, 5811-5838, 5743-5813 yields -2.92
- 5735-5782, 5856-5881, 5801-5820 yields -0.56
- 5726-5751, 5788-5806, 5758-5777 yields -1.95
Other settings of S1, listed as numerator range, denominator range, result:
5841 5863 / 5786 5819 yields 0.98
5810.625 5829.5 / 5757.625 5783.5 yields 0.98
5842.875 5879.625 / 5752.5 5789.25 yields 0.94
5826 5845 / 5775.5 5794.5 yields 1.08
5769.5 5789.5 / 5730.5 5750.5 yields 1.06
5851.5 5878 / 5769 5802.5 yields 1.05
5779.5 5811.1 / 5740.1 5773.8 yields 0.94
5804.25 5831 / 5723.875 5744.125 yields 1.08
